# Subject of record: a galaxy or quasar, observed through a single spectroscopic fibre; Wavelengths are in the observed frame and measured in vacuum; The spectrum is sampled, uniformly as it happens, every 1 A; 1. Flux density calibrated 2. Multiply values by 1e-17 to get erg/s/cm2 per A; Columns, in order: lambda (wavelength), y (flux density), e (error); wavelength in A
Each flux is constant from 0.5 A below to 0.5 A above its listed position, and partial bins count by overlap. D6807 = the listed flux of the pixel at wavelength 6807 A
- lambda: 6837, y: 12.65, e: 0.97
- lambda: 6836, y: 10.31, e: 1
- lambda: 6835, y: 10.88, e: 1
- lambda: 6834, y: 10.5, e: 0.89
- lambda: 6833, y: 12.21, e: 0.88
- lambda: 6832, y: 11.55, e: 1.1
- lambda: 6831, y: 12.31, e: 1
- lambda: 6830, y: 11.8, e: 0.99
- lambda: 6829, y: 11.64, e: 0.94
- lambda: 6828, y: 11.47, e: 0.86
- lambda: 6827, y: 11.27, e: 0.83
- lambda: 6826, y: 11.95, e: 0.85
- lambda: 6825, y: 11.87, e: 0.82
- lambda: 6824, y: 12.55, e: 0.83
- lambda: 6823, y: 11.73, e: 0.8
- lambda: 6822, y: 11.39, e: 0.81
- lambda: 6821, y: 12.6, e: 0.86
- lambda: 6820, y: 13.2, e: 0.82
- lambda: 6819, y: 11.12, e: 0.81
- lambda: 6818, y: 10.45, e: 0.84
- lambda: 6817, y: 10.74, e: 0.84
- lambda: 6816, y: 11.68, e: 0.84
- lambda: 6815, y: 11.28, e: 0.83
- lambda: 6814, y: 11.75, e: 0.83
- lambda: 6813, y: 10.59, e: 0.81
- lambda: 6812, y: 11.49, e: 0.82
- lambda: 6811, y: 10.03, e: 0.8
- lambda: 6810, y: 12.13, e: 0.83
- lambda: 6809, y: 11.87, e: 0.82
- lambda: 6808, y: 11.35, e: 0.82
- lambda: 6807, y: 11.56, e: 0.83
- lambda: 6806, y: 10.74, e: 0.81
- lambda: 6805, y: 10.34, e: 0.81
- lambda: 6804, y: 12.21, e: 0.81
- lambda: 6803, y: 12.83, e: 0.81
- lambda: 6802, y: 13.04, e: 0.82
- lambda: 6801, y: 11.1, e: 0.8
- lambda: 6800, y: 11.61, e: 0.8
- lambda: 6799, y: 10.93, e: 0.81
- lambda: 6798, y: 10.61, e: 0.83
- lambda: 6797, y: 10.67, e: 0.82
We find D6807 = 11.56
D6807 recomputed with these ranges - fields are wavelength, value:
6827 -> 11.27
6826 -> 11.95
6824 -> 12.55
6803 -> 12.83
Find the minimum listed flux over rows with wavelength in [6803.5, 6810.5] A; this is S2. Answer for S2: 10.34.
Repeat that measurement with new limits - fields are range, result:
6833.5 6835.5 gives 10.5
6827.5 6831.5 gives 11.47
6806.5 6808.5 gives 11.35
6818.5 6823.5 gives 11.12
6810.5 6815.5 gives 10.03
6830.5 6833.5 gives 11.55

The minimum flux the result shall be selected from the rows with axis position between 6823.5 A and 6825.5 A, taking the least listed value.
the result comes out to 11.87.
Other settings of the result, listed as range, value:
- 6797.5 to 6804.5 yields 10.61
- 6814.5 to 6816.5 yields 11.28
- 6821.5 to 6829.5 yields 11.27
